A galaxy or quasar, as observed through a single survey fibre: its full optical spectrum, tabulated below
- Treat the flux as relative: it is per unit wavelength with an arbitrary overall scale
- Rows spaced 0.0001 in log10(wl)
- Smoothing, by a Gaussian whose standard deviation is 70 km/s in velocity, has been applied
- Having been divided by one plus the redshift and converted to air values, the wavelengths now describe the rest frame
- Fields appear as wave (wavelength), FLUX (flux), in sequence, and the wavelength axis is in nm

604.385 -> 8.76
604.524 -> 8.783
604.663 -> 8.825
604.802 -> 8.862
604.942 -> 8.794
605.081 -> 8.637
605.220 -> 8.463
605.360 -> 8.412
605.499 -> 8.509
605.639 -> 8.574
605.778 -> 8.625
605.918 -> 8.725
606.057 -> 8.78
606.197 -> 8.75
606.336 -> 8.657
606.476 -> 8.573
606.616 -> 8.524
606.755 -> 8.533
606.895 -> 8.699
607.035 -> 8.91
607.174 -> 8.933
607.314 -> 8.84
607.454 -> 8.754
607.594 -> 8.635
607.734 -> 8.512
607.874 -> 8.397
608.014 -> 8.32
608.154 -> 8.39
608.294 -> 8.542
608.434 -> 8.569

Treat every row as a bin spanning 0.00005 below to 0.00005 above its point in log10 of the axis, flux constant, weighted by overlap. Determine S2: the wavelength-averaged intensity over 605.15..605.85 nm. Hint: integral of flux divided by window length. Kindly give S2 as 8.51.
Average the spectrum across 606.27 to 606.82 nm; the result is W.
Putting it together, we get 8.57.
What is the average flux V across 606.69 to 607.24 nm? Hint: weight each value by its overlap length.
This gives 8.77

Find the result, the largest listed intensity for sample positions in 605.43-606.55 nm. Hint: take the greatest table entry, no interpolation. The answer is 8.78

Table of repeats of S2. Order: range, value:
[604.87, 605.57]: 8.55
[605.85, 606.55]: 8.7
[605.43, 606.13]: 8.64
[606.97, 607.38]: 8.91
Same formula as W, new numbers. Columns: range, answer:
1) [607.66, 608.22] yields 8.4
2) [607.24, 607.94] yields 8.62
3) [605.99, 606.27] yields 8.77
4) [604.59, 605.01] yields 8.82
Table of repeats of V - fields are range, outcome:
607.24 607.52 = 8.79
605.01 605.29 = 8.56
